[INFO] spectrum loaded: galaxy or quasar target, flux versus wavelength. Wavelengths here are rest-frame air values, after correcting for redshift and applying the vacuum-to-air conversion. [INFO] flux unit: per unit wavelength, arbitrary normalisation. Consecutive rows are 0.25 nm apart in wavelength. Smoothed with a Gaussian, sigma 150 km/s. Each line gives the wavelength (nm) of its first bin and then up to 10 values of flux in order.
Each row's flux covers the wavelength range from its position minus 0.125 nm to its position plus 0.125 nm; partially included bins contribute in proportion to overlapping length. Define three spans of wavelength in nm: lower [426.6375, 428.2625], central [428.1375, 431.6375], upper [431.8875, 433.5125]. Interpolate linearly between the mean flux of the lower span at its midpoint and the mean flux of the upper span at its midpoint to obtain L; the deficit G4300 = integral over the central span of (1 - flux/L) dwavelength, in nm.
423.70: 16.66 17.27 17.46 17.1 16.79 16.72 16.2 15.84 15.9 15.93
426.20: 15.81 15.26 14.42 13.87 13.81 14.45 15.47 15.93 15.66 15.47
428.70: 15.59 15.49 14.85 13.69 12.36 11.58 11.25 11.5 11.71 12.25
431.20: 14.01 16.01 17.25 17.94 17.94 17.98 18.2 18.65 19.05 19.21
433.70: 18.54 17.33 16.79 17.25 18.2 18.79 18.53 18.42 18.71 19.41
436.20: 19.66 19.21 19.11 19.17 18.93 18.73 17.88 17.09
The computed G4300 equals 0.576 nm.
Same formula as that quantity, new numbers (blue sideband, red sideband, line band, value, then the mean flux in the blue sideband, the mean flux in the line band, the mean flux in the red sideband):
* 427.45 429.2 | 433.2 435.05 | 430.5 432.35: 0.19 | 15.5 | 15.2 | 18.1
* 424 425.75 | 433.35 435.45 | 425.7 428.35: 0.29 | 16.6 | 15.1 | 18.1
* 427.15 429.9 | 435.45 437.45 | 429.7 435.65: 0.25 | 14.7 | 16.4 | 19.1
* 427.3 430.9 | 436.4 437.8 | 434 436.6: -0.11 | 13.9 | 18.5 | 18.8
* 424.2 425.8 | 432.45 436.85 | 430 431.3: 0.41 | 16.5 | 12.1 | 18.5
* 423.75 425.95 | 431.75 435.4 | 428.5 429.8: 0.22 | 16.6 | 14.5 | 18.2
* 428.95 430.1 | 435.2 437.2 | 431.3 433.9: -0.33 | 13.3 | 18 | 19.1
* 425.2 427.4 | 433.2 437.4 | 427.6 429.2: 0.04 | 15.1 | 15.5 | 18.6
